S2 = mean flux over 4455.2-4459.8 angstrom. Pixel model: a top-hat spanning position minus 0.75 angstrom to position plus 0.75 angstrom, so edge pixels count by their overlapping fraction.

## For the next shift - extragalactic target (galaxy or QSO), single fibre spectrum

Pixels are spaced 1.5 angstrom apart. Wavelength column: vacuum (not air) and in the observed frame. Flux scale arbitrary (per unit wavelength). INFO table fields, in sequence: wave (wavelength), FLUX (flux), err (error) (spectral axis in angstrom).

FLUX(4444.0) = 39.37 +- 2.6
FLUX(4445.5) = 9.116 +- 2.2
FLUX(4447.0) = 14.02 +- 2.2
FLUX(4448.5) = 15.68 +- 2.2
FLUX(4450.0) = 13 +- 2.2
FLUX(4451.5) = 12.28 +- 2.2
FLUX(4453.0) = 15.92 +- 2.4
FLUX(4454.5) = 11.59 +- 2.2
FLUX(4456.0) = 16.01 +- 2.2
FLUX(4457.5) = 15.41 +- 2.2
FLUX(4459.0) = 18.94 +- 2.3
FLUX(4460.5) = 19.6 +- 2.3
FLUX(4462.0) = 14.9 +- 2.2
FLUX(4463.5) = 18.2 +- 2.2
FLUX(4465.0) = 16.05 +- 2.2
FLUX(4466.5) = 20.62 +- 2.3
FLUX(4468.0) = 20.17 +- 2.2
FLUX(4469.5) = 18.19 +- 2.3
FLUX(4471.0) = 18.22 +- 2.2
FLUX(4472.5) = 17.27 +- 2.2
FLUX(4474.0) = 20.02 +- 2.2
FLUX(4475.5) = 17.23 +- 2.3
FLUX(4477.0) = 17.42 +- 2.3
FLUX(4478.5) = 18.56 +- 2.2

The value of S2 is 16.8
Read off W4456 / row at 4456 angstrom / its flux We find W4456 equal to 16.01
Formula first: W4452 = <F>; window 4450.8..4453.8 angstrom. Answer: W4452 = 14.1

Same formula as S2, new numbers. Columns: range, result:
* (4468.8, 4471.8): 18.2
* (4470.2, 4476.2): 18.2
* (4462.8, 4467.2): 18.3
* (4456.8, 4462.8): 17.2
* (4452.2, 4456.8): 14.5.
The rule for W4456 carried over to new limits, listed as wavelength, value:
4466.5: 20.62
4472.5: 17.27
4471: 18.22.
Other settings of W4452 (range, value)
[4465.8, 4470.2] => 19.7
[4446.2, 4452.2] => 13.7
